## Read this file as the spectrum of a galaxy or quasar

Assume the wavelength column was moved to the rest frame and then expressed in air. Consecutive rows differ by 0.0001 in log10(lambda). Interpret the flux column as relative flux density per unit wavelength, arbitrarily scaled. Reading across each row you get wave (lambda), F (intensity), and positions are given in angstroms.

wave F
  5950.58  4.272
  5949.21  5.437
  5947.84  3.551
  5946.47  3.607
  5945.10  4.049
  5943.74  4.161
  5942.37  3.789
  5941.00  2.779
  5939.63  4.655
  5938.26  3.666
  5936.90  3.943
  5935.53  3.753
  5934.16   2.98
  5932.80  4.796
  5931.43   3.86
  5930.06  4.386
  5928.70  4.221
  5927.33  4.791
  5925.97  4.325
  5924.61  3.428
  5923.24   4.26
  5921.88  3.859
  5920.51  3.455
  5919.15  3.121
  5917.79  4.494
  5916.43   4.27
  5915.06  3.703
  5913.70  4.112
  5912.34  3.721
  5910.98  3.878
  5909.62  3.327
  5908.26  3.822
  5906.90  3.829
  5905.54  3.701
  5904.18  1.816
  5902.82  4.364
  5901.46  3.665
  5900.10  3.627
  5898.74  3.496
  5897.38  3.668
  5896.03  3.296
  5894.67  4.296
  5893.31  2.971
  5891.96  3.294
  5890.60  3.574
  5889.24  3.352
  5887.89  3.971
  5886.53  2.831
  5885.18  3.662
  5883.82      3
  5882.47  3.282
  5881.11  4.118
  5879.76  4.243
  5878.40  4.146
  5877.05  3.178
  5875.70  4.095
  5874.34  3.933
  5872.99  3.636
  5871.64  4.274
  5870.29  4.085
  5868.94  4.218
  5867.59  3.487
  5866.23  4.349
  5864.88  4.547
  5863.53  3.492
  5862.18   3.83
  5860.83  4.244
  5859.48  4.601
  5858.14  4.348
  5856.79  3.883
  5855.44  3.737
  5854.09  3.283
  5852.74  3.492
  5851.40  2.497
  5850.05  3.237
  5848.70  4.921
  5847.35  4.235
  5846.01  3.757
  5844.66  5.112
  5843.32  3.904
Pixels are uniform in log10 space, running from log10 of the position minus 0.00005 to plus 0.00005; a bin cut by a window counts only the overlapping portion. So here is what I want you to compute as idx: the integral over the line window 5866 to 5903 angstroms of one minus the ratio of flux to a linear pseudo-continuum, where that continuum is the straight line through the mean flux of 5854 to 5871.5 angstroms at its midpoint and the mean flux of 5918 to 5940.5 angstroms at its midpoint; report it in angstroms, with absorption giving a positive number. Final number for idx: 2.9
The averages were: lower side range 4.04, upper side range 3.97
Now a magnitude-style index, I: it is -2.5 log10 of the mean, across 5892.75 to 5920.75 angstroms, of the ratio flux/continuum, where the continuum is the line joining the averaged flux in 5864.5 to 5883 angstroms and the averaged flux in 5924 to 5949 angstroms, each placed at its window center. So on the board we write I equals 0.09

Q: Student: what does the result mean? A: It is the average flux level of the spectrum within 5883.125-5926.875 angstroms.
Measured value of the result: 3.64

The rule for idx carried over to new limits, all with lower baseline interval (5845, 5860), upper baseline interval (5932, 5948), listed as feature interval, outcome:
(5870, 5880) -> -0.3 angstroms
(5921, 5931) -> -0.9 angstroms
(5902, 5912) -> 0.7 angstroms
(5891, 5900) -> 0.7 angstroms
